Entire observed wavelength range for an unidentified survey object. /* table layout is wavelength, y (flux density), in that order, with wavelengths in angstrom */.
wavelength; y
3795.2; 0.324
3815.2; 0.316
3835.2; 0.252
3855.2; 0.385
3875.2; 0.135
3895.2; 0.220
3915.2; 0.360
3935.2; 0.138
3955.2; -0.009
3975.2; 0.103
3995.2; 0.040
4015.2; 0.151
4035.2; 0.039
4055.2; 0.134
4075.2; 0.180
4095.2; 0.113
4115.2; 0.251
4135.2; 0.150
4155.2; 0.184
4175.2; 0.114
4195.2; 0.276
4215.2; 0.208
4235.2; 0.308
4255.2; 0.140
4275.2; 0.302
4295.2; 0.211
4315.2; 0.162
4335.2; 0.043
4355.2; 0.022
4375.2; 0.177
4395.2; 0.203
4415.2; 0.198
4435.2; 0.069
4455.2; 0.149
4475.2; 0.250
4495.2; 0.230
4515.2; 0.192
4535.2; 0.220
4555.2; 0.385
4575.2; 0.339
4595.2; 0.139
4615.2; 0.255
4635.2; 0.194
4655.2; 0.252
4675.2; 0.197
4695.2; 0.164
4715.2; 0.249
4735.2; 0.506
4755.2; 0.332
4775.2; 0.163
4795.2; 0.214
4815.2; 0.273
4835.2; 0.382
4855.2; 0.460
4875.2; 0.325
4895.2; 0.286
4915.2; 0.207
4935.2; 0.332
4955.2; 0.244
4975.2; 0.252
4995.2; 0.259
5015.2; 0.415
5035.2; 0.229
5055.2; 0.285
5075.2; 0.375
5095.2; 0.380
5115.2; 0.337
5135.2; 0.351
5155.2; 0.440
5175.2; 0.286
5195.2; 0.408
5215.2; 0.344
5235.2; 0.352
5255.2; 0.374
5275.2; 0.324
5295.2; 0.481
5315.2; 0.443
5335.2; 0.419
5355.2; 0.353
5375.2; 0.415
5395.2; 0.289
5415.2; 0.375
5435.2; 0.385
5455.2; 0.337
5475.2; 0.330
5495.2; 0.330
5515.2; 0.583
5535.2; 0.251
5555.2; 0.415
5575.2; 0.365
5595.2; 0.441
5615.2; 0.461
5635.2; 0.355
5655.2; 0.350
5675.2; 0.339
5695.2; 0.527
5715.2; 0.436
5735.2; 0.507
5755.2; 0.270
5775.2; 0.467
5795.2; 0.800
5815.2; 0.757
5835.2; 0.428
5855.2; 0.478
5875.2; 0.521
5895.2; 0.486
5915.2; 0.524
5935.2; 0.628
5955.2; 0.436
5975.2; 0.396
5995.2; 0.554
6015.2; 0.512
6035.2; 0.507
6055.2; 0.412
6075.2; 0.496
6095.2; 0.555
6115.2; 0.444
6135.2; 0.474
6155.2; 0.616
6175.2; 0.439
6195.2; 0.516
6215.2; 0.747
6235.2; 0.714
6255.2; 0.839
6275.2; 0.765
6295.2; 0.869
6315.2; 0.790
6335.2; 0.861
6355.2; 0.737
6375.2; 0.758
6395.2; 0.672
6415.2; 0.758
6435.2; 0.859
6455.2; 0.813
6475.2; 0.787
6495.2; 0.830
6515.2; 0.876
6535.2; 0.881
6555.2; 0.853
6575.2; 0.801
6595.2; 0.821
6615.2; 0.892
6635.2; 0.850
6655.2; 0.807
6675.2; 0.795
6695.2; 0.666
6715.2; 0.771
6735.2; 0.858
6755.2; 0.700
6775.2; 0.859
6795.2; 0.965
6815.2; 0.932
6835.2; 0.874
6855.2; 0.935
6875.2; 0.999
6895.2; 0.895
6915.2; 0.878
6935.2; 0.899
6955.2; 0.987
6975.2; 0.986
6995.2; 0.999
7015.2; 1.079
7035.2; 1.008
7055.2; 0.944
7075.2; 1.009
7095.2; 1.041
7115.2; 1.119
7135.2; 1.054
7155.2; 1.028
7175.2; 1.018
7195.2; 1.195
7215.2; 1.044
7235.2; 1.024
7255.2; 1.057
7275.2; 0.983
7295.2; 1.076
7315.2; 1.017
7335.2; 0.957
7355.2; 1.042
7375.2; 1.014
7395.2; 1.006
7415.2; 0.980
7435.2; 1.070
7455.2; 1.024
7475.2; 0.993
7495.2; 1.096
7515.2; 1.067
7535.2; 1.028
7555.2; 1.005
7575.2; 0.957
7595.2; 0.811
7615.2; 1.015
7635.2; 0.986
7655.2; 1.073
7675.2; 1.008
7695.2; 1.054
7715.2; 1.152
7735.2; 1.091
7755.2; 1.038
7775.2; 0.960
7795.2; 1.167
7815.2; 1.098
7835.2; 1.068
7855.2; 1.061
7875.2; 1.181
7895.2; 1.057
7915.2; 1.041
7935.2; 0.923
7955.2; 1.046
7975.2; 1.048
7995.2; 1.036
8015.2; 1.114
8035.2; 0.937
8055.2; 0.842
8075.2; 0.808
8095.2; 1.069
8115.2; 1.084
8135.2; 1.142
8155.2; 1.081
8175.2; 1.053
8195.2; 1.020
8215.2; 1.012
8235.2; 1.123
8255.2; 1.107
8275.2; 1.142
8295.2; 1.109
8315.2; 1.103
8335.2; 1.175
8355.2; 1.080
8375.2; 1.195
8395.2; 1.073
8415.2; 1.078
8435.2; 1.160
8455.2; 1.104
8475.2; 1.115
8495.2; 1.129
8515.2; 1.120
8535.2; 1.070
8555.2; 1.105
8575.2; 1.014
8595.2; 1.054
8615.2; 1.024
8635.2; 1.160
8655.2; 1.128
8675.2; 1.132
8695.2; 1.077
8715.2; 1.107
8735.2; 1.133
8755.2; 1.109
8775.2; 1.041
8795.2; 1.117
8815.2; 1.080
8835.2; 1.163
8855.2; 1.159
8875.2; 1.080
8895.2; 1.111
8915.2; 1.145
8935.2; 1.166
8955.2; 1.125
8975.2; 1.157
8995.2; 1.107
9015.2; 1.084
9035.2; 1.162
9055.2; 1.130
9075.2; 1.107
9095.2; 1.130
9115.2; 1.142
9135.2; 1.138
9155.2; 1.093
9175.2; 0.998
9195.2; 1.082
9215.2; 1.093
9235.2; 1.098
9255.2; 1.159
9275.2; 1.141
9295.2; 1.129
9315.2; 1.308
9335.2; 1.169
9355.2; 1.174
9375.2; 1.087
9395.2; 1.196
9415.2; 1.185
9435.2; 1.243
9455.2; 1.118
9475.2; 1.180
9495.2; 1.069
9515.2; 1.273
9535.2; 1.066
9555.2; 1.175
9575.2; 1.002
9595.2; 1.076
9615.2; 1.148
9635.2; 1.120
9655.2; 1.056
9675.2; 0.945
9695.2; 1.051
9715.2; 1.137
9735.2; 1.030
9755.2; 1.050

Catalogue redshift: 0.56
